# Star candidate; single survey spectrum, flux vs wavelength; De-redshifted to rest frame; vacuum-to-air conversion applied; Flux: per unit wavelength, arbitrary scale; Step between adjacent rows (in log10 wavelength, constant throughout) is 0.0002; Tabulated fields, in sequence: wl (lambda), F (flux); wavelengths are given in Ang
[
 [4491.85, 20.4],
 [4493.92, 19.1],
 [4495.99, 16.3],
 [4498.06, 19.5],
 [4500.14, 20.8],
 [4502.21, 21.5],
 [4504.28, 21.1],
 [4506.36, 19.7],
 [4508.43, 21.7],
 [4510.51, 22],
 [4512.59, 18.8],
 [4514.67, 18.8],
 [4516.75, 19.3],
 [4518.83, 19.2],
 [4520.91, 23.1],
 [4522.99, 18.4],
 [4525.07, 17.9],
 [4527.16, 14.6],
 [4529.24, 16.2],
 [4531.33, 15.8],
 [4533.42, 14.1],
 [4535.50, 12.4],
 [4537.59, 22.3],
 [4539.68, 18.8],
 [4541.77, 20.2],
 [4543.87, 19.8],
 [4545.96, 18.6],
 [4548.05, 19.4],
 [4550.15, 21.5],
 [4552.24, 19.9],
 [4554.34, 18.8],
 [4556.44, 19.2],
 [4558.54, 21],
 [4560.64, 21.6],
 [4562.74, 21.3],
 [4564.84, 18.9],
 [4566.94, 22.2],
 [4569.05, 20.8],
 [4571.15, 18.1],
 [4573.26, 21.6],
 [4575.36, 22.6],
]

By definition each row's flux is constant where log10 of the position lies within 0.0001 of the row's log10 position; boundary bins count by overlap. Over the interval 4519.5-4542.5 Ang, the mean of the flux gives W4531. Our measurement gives 17.6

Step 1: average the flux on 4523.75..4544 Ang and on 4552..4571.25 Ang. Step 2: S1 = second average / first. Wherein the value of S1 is 1.19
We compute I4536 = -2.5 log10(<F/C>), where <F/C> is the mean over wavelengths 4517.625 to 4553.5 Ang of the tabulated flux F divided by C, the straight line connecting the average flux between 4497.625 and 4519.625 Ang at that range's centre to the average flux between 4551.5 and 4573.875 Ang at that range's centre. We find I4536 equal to 0.11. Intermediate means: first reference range 20.2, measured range 18.4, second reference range 20.3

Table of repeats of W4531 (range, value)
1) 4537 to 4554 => 19.9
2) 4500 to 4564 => 19.3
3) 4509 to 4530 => 18.9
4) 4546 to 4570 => 20.3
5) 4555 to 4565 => 20.5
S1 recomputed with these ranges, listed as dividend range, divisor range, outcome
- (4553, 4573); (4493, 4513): 1.01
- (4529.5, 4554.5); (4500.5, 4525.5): 0.91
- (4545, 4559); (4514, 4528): 1.05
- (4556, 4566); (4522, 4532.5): 1.24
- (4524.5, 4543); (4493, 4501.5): 0.89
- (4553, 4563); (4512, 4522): 1.02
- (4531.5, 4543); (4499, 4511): 0.83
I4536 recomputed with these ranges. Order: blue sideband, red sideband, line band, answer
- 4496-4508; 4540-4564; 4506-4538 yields 0.11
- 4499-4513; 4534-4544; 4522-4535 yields 0.20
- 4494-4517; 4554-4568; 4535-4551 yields 0.05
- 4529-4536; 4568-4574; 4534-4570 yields -0.14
